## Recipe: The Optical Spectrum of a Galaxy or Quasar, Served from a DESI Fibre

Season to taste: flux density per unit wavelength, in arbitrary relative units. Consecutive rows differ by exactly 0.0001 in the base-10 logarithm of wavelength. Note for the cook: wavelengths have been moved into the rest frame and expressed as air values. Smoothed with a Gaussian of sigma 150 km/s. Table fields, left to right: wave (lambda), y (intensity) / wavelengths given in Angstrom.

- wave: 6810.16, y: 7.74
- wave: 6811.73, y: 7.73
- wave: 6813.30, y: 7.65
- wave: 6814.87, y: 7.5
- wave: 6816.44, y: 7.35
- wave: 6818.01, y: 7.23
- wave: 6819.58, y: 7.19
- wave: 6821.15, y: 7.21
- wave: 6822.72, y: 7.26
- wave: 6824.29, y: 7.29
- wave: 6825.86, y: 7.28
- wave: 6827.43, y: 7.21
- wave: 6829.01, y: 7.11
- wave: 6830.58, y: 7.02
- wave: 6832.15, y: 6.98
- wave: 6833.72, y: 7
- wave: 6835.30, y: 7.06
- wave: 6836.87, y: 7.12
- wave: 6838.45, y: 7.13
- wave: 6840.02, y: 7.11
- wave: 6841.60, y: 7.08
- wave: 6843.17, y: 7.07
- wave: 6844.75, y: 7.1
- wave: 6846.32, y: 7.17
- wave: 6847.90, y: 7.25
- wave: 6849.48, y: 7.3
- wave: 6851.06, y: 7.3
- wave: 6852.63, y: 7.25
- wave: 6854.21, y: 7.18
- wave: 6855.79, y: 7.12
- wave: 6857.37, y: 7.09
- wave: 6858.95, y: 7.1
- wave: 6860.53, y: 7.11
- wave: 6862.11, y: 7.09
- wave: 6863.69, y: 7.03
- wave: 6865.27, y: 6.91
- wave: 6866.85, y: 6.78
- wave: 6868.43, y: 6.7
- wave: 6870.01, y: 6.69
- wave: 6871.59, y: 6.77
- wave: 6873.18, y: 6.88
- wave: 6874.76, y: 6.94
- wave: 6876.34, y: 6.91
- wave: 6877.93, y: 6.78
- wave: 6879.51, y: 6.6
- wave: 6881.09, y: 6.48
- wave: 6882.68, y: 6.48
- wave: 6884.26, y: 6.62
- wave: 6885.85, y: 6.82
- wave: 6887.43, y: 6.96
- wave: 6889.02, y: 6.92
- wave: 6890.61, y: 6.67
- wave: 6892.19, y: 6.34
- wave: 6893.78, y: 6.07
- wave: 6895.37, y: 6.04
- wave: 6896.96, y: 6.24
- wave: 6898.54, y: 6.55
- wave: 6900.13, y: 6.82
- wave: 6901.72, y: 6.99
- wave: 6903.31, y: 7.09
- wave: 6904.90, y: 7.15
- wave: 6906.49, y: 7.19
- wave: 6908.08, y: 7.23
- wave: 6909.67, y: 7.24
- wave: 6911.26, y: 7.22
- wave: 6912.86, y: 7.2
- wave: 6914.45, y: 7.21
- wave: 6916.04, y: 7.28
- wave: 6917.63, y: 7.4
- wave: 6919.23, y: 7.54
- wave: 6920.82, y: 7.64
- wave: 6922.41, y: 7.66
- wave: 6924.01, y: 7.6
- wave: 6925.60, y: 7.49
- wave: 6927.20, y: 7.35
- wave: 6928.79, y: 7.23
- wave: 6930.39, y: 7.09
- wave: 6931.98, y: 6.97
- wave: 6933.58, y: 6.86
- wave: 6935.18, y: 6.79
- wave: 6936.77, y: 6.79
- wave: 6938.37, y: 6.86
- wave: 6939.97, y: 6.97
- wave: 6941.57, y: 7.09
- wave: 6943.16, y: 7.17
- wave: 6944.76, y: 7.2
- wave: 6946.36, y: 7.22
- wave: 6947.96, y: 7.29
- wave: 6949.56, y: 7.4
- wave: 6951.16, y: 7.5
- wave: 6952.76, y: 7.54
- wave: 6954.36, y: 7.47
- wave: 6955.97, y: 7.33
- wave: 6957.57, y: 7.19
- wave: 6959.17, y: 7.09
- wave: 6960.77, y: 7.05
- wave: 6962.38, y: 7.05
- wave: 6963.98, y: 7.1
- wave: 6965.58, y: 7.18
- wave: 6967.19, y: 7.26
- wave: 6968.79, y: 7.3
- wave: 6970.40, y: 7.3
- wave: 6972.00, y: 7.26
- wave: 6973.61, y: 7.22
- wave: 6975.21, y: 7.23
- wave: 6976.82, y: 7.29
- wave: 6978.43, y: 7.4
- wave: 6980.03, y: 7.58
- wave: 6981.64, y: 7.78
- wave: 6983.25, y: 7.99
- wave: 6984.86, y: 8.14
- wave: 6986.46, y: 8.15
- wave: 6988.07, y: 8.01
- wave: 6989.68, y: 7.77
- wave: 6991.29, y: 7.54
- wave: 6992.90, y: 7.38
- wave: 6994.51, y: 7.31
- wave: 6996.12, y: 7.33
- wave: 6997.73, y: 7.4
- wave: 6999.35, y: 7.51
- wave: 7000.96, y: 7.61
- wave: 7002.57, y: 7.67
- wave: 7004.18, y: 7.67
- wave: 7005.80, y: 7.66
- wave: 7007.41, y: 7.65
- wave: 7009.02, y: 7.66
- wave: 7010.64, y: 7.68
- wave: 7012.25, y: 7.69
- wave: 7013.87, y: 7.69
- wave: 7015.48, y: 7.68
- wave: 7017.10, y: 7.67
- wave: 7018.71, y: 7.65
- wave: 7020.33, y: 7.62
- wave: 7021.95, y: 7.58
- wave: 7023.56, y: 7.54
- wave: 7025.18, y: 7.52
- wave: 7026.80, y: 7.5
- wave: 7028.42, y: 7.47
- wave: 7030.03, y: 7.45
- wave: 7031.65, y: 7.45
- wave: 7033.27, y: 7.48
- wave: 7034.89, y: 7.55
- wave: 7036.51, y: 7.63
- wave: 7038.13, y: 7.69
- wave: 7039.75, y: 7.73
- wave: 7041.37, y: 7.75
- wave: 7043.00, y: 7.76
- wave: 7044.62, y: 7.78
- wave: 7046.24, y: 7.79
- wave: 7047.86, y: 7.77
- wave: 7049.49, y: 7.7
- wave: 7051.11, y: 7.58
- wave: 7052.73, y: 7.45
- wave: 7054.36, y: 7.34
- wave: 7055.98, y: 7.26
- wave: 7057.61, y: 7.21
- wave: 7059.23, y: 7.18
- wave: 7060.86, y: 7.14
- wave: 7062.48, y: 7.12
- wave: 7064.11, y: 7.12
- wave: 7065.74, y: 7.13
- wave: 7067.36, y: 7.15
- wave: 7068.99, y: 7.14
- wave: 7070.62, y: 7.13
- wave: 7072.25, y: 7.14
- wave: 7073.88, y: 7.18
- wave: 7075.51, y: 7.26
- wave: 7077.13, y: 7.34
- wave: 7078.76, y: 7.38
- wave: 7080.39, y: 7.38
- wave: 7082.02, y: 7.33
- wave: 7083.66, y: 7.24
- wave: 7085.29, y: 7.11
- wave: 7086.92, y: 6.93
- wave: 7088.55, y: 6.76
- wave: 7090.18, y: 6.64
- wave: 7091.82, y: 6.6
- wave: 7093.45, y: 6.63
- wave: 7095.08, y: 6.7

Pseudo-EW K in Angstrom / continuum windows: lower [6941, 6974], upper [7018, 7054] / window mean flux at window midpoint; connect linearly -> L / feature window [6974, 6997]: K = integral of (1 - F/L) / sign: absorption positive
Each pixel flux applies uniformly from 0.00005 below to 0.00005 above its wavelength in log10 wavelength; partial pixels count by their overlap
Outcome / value -0.8 Angstrom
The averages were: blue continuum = 7.25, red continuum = 7.61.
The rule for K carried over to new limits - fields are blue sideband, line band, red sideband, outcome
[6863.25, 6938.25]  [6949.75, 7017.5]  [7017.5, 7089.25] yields -2.91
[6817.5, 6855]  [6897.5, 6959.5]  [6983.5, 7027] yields 1.90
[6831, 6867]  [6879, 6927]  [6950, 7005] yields 1.92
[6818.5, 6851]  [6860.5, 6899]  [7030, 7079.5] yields 2.76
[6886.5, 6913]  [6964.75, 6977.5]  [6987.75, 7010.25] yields 0.18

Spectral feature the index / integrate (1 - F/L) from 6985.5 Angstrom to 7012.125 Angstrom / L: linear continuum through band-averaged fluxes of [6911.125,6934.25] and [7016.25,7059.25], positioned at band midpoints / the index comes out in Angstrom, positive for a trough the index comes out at -0.52 Angstrom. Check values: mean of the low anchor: 7.32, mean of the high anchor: 7.57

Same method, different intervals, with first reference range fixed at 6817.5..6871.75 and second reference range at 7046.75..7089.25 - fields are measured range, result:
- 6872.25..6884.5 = 0.7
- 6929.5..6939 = 0.3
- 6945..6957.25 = -0.3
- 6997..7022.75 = -1.5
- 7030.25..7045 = -0.8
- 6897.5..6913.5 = 0.2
